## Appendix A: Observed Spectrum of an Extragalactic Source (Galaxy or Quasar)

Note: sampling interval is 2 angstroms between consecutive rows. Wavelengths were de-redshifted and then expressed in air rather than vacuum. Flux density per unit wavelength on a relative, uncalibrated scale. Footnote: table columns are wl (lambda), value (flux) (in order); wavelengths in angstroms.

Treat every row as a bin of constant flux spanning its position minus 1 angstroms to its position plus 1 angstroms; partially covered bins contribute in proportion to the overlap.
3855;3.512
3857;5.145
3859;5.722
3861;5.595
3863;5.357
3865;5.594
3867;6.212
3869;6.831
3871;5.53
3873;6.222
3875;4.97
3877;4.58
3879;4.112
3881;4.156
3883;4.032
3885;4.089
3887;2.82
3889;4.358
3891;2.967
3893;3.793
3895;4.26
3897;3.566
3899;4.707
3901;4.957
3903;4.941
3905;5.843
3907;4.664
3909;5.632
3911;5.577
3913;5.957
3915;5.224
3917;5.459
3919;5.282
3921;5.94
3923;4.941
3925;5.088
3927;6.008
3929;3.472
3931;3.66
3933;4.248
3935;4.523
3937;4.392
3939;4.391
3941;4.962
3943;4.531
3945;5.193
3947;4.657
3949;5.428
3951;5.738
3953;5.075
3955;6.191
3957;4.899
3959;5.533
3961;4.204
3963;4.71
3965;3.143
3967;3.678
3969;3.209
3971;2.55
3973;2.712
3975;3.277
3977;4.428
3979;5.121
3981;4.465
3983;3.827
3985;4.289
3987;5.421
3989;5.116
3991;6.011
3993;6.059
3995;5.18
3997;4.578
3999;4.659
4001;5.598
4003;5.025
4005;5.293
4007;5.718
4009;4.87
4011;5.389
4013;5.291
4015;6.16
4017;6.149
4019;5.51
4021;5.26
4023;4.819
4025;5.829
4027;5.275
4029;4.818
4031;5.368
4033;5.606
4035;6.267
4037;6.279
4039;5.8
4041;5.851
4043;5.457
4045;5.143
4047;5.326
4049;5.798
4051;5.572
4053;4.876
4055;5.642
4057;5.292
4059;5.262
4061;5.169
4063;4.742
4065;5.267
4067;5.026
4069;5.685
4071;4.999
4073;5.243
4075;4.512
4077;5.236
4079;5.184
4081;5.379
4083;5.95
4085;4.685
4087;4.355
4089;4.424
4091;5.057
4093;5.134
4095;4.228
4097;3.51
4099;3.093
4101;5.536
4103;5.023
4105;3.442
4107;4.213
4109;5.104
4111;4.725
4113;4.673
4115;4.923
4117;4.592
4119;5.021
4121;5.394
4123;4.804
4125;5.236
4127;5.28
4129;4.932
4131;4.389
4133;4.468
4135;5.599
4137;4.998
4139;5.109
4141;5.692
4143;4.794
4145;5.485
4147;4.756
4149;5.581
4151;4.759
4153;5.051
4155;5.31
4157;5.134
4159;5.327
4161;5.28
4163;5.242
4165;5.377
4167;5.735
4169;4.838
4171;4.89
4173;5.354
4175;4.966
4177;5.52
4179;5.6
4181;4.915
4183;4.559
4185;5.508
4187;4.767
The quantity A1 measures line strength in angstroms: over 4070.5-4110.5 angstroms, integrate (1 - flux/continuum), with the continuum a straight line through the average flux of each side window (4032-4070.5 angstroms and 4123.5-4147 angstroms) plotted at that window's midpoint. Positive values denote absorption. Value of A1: 4.3 angstroms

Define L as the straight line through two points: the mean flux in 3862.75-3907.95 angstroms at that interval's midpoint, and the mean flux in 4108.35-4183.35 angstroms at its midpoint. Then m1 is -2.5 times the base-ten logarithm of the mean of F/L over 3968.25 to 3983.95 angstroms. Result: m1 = 0.29 mag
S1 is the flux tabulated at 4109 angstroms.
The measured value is 5.104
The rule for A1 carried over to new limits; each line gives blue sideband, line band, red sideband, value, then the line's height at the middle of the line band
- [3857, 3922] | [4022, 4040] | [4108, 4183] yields -1.9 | 5.04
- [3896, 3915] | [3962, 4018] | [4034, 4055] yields 7.5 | 5.43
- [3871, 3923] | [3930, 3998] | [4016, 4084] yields 6.2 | 5.03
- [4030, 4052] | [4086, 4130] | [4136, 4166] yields 5.8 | 5.38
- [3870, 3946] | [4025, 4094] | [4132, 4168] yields -3.8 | 5.02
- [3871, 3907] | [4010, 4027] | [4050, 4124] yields -2.9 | 4.73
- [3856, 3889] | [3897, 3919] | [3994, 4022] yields -0.4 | 5.12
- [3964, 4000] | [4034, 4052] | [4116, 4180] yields -4.3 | 4.62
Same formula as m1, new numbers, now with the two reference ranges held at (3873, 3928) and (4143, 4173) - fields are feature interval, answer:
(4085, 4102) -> 0.149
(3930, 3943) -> 0.106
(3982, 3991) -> 0.021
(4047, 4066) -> -0.057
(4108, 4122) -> 0.043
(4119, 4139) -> 0.027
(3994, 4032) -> -0.075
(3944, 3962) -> -0.078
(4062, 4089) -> -0.004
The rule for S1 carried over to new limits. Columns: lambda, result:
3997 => 4.578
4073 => 5.243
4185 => 5.508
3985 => 4.289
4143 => 4.794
